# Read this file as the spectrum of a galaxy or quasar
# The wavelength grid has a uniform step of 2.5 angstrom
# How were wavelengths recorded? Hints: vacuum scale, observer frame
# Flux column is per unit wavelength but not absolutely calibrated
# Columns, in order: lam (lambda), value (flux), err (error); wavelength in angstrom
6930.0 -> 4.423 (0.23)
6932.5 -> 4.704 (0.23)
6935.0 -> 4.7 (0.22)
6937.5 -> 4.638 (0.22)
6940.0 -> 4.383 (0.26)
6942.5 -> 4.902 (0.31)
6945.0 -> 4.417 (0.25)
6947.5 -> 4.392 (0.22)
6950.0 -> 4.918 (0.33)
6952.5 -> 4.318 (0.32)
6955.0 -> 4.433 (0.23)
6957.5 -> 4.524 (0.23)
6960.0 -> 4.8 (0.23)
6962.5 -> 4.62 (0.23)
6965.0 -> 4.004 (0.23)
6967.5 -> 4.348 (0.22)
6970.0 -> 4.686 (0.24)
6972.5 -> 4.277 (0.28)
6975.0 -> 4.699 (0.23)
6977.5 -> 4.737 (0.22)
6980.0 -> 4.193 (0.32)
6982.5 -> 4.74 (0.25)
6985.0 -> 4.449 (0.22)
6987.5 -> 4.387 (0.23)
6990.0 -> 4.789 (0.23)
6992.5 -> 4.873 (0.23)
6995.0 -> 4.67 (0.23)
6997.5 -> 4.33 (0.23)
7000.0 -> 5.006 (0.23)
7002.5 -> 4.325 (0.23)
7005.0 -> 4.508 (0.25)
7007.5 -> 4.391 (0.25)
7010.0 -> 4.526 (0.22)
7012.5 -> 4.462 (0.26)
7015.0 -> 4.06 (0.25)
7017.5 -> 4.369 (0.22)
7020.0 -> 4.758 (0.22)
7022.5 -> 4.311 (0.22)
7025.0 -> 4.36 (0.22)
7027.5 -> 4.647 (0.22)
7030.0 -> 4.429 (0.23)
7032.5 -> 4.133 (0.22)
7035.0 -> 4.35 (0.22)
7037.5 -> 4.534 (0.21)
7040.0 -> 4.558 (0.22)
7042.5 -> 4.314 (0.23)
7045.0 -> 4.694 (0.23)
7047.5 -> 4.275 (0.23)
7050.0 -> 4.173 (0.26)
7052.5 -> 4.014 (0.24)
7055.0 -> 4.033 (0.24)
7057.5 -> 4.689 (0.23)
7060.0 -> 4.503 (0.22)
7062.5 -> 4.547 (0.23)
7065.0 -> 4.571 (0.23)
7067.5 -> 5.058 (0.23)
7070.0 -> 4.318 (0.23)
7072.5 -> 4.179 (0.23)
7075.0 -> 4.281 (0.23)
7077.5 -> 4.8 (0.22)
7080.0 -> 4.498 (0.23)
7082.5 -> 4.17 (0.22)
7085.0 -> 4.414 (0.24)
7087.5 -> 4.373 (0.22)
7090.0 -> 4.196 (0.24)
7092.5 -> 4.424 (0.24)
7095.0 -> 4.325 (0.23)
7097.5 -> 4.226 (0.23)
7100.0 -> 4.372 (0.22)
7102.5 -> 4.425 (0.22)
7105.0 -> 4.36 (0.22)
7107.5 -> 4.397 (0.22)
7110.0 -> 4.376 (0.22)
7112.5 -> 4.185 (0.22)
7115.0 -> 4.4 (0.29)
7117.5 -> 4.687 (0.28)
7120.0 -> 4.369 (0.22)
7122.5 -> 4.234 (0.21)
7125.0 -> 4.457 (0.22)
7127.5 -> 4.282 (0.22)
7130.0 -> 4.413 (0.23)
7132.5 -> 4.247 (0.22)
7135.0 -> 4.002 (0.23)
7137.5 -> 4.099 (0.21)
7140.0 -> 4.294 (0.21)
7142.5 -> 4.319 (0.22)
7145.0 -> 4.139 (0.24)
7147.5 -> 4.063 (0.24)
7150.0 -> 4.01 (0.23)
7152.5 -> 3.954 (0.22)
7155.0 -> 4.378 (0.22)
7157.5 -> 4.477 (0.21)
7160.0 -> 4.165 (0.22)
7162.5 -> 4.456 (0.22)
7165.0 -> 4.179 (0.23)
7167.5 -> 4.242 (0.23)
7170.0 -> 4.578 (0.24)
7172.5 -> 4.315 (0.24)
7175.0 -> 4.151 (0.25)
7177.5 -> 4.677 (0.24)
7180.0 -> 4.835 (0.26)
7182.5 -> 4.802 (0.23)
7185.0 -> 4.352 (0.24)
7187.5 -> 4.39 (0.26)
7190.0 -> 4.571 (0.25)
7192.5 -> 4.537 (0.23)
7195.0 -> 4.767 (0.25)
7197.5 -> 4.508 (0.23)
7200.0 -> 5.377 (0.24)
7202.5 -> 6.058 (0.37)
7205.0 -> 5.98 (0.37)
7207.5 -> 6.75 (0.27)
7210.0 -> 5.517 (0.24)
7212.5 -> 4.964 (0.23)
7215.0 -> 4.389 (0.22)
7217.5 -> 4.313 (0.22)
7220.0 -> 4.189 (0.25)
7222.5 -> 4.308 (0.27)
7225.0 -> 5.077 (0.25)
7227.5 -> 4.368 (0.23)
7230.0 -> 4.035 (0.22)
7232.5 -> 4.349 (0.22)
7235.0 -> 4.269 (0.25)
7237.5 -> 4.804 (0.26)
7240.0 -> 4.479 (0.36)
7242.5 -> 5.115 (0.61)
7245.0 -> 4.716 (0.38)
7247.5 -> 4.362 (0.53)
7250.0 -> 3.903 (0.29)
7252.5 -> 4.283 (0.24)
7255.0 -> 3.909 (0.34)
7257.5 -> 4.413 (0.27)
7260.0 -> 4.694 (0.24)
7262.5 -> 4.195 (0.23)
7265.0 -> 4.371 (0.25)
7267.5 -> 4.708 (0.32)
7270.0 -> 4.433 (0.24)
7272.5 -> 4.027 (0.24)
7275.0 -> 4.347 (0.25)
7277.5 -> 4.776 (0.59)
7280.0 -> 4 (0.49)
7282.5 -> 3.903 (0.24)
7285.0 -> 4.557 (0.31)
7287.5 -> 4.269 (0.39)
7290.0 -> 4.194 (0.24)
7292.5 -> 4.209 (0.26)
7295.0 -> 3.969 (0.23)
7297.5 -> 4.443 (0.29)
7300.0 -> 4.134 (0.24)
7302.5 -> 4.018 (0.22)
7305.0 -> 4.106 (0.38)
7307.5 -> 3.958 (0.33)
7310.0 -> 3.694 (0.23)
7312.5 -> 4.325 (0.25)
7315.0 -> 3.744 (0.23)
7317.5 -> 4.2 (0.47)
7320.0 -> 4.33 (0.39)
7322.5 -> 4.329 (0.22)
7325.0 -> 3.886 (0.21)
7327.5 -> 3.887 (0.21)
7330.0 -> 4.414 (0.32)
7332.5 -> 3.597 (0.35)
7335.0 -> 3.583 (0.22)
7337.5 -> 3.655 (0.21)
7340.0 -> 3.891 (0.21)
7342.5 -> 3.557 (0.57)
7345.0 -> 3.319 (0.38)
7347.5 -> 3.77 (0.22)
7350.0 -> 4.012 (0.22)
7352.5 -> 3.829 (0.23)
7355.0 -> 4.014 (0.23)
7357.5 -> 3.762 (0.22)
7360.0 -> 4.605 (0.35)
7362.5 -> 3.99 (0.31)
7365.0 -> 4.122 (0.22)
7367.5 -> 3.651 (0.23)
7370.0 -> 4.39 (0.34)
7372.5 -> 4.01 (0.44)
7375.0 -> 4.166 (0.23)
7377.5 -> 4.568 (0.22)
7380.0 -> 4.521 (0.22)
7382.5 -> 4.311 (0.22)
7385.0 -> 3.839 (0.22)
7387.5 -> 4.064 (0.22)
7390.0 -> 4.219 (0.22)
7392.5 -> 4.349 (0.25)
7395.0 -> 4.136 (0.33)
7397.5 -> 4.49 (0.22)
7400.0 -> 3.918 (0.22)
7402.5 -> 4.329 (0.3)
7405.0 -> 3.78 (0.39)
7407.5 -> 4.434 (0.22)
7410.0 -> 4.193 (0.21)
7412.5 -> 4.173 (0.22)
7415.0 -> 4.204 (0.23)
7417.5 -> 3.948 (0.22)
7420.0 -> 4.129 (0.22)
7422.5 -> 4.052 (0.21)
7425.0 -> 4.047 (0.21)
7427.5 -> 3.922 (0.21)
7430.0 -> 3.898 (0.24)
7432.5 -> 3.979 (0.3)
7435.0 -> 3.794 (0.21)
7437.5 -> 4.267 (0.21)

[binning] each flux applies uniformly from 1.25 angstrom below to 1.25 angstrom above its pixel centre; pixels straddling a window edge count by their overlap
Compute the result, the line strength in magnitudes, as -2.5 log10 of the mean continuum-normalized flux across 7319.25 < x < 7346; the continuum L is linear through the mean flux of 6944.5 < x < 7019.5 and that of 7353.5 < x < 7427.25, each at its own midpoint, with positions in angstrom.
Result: 0.09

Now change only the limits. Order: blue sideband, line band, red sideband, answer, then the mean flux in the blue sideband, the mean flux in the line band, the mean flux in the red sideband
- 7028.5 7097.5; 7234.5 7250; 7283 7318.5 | -0.097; 4.4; 4.58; 4.12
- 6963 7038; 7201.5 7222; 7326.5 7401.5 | -0.233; 4.48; 5.23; 4.02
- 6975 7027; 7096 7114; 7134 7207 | 0.047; 4.52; 4.34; 4.53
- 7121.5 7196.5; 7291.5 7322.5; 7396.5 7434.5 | 0.025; 4.35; 4.1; 4.09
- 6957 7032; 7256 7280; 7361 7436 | -0.041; 4.51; 4.41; 4.12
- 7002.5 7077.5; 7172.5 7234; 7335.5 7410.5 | -0.132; 4.42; 4.79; 4.06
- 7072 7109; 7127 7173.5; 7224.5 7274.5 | 0.036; 4.37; 4.24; 4.41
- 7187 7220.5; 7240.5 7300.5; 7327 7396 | 0.067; 5.05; 4.33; 4.01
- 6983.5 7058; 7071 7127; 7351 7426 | 0.003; 4.45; 4.37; 4.14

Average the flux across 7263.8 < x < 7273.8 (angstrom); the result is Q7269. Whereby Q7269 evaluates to 4.38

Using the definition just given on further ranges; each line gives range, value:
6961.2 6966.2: 4.32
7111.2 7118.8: 4.42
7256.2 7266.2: 4.42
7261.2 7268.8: 4.43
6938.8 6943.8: 4.64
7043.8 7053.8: 4.29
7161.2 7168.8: 4.29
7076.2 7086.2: 4.47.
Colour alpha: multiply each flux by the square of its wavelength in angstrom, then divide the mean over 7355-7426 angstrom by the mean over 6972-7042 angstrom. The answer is 1.03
